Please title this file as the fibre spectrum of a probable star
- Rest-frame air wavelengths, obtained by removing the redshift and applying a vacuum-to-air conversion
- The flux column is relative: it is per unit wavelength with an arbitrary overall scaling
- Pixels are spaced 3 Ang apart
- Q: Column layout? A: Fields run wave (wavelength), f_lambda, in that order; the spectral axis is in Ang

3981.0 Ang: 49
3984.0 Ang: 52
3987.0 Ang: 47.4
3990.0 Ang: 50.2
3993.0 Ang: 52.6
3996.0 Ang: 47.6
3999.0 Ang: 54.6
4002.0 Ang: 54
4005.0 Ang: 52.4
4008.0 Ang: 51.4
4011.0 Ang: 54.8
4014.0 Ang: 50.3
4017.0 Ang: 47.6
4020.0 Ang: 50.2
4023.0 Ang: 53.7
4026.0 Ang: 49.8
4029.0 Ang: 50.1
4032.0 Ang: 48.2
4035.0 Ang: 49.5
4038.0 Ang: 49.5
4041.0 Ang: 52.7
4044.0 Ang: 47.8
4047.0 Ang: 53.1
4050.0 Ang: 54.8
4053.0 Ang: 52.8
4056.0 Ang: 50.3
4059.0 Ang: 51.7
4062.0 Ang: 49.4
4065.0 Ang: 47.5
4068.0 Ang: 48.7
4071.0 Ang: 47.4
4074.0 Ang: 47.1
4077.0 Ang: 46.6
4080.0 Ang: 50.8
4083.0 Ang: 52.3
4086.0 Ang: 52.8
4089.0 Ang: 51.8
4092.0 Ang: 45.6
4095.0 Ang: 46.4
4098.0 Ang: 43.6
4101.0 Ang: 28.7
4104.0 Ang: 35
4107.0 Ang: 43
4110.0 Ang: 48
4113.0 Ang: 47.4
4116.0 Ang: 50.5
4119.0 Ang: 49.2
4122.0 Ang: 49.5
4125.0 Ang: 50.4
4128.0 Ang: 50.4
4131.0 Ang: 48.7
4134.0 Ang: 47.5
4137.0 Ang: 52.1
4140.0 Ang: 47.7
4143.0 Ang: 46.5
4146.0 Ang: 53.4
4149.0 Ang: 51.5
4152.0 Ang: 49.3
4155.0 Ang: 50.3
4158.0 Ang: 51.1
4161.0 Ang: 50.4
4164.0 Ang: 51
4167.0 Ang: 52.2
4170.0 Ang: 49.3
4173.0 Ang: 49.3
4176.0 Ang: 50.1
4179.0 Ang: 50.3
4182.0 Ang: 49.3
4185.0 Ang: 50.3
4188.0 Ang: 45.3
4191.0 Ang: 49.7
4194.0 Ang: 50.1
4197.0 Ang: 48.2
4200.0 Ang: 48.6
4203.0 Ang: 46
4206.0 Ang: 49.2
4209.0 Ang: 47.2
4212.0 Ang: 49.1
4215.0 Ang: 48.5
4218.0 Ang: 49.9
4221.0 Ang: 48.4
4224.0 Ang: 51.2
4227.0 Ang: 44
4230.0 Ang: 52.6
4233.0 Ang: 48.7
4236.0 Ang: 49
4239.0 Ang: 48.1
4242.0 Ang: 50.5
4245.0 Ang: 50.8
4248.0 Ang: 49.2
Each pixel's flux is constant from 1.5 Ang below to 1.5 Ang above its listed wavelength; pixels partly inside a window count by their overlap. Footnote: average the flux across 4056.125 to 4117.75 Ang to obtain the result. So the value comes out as 46.8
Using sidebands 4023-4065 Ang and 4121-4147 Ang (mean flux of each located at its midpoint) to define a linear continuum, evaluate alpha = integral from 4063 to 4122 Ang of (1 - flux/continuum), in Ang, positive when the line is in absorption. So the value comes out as 4.16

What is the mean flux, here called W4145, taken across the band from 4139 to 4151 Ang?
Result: 49.8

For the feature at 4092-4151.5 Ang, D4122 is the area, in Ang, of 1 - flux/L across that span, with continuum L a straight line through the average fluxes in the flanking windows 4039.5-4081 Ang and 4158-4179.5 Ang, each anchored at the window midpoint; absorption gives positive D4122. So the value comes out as 4.1 Ang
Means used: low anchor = 50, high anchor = 50.4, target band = 46.8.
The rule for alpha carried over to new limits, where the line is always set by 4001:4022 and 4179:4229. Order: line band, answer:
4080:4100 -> 0.76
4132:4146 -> 0.16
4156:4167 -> -0.40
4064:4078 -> 0.86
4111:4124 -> 0.19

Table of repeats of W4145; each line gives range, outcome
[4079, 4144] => 47.2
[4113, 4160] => 49.8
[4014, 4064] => 50.7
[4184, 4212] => 48.3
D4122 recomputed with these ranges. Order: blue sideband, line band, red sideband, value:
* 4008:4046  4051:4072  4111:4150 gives 0.1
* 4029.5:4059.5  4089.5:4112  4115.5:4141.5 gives 3.6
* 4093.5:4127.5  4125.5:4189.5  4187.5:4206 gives -4.3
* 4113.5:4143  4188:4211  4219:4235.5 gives 0.4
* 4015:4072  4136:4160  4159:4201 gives -0.2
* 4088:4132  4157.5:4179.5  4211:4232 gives -1.4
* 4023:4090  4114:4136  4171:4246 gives 0.1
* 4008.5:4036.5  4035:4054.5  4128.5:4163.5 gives -0.5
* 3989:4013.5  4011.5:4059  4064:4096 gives -0.1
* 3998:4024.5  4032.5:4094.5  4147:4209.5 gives 1.5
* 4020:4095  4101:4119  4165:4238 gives 2.1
